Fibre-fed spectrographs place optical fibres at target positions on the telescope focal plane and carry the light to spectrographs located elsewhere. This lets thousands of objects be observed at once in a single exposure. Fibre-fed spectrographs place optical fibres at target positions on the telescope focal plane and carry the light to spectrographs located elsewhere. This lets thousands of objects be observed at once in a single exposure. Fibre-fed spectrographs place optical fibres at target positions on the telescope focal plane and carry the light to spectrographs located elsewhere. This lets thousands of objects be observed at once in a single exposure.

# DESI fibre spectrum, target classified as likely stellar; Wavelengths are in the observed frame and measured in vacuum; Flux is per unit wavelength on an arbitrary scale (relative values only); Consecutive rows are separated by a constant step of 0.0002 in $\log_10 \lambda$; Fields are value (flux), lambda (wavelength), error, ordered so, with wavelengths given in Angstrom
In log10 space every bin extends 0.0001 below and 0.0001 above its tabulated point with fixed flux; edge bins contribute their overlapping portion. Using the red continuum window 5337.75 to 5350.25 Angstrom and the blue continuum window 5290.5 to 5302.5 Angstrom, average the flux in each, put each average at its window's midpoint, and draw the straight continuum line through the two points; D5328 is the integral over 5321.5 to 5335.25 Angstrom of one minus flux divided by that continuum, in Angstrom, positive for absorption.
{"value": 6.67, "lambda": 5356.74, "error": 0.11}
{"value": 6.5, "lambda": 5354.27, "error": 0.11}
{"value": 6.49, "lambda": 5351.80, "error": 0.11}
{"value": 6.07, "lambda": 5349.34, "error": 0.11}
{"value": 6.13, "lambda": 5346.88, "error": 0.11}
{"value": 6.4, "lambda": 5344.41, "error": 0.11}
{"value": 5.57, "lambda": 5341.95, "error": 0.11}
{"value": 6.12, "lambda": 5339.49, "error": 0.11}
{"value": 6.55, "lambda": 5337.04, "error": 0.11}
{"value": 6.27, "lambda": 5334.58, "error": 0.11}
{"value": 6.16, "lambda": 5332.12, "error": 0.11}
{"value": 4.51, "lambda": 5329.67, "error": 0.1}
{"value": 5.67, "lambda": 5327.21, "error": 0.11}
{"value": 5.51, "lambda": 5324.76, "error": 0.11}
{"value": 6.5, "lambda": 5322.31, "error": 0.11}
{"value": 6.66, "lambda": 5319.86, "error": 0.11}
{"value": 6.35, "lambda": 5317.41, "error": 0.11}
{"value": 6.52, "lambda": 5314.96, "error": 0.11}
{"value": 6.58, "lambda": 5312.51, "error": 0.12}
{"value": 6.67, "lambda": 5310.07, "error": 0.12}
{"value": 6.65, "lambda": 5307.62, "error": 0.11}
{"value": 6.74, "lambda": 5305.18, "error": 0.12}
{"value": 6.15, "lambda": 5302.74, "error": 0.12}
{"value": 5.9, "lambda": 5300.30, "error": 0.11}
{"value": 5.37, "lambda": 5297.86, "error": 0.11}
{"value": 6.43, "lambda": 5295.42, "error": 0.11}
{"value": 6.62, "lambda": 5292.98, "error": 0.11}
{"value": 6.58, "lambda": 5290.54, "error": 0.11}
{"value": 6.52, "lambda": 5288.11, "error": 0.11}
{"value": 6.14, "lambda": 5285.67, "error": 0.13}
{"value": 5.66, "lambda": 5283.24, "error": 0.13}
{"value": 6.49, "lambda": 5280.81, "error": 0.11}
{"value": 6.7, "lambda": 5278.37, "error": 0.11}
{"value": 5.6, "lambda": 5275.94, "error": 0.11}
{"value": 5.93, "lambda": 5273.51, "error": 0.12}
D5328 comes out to 0.8 Angstrom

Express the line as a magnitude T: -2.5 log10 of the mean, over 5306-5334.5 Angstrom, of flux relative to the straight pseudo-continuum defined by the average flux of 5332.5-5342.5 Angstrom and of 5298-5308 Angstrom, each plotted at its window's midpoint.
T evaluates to 0.01 mag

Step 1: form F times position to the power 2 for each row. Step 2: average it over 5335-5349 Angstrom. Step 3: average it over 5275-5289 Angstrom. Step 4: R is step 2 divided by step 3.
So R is 1.0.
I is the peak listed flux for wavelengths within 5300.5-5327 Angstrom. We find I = 6.74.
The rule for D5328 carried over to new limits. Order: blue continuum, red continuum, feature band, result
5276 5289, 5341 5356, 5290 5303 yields 0.15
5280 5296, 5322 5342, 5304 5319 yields -1.23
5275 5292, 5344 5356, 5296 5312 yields 0.02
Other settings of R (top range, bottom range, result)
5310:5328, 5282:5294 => 1.01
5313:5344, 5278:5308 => 0.98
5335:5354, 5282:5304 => 1.03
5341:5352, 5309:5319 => 0.95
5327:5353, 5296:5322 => 0.95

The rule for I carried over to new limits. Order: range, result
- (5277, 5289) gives 6.7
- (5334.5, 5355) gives 6.55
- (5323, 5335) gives 6.27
